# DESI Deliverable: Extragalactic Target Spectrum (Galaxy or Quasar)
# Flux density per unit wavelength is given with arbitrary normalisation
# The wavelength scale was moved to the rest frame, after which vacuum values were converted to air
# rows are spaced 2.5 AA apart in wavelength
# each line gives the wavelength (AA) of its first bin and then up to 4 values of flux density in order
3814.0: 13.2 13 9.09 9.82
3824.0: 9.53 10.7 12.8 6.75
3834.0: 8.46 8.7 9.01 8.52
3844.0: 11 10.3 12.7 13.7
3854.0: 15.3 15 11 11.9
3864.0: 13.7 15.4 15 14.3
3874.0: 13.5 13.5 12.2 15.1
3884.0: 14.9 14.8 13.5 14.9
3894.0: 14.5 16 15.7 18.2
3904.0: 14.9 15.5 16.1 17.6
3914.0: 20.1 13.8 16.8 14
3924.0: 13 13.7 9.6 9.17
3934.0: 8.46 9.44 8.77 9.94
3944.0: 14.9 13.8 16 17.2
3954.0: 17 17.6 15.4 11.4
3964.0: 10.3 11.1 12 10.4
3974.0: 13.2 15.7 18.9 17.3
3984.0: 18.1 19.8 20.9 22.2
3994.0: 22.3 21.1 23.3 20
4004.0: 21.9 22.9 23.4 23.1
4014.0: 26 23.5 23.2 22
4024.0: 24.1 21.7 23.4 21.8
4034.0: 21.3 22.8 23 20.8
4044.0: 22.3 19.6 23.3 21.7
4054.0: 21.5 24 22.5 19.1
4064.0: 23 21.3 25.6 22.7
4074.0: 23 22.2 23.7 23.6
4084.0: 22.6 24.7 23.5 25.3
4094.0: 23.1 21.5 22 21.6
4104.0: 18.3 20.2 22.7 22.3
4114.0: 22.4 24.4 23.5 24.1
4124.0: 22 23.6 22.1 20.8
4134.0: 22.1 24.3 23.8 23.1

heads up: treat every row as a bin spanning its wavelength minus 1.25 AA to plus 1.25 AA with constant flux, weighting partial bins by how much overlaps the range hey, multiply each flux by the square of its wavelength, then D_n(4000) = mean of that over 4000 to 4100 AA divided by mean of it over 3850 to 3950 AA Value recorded 1.76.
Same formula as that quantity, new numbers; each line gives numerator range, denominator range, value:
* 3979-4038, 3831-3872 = 2.00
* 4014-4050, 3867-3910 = 1.62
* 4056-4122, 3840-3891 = 1.91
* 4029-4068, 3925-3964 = 1.81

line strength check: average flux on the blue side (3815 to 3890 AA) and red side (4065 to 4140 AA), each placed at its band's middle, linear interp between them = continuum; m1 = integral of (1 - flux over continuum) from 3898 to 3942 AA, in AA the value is 3.6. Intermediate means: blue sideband 12.1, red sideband 22.8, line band 13.6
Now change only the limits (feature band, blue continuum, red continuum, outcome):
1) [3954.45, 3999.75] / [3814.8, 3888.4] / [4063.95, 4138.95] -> 2.27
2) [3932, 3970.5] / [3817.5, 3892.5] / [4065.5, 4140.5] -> 8.28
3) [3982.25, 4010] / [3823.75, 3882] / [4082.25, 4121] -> -4.97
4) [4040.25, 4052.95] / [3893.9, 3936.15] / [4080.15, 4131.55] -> -0.92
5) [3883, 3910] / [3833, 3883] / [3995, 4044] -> -0.90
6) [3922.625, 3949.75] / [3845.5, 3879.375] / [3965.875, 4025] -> 8.91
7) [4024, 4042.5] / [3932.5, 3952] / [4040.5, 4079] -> -2.18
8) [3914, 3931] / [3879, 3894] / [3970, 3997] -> 2.11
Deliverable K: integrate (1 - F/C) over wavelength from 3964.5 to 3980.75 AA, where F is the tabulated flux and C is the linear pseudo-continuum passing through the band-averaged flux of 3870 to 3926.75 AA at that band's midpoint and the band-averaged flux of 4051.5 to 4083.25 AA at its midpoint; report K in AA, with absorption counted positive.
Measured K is 4.3 AA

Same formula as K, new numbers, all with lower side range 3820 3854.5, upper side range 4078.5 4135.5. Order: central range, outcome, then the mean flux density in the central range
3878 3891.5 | -1.8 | 14.2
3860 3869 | -1.6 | 13.8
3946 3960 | -0.6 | 16.3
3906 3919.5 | -2.8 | 16.7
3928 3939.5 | 4.4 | 9.1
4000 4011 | -2.5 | 22.1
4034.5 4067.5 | -3.0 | 21.9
